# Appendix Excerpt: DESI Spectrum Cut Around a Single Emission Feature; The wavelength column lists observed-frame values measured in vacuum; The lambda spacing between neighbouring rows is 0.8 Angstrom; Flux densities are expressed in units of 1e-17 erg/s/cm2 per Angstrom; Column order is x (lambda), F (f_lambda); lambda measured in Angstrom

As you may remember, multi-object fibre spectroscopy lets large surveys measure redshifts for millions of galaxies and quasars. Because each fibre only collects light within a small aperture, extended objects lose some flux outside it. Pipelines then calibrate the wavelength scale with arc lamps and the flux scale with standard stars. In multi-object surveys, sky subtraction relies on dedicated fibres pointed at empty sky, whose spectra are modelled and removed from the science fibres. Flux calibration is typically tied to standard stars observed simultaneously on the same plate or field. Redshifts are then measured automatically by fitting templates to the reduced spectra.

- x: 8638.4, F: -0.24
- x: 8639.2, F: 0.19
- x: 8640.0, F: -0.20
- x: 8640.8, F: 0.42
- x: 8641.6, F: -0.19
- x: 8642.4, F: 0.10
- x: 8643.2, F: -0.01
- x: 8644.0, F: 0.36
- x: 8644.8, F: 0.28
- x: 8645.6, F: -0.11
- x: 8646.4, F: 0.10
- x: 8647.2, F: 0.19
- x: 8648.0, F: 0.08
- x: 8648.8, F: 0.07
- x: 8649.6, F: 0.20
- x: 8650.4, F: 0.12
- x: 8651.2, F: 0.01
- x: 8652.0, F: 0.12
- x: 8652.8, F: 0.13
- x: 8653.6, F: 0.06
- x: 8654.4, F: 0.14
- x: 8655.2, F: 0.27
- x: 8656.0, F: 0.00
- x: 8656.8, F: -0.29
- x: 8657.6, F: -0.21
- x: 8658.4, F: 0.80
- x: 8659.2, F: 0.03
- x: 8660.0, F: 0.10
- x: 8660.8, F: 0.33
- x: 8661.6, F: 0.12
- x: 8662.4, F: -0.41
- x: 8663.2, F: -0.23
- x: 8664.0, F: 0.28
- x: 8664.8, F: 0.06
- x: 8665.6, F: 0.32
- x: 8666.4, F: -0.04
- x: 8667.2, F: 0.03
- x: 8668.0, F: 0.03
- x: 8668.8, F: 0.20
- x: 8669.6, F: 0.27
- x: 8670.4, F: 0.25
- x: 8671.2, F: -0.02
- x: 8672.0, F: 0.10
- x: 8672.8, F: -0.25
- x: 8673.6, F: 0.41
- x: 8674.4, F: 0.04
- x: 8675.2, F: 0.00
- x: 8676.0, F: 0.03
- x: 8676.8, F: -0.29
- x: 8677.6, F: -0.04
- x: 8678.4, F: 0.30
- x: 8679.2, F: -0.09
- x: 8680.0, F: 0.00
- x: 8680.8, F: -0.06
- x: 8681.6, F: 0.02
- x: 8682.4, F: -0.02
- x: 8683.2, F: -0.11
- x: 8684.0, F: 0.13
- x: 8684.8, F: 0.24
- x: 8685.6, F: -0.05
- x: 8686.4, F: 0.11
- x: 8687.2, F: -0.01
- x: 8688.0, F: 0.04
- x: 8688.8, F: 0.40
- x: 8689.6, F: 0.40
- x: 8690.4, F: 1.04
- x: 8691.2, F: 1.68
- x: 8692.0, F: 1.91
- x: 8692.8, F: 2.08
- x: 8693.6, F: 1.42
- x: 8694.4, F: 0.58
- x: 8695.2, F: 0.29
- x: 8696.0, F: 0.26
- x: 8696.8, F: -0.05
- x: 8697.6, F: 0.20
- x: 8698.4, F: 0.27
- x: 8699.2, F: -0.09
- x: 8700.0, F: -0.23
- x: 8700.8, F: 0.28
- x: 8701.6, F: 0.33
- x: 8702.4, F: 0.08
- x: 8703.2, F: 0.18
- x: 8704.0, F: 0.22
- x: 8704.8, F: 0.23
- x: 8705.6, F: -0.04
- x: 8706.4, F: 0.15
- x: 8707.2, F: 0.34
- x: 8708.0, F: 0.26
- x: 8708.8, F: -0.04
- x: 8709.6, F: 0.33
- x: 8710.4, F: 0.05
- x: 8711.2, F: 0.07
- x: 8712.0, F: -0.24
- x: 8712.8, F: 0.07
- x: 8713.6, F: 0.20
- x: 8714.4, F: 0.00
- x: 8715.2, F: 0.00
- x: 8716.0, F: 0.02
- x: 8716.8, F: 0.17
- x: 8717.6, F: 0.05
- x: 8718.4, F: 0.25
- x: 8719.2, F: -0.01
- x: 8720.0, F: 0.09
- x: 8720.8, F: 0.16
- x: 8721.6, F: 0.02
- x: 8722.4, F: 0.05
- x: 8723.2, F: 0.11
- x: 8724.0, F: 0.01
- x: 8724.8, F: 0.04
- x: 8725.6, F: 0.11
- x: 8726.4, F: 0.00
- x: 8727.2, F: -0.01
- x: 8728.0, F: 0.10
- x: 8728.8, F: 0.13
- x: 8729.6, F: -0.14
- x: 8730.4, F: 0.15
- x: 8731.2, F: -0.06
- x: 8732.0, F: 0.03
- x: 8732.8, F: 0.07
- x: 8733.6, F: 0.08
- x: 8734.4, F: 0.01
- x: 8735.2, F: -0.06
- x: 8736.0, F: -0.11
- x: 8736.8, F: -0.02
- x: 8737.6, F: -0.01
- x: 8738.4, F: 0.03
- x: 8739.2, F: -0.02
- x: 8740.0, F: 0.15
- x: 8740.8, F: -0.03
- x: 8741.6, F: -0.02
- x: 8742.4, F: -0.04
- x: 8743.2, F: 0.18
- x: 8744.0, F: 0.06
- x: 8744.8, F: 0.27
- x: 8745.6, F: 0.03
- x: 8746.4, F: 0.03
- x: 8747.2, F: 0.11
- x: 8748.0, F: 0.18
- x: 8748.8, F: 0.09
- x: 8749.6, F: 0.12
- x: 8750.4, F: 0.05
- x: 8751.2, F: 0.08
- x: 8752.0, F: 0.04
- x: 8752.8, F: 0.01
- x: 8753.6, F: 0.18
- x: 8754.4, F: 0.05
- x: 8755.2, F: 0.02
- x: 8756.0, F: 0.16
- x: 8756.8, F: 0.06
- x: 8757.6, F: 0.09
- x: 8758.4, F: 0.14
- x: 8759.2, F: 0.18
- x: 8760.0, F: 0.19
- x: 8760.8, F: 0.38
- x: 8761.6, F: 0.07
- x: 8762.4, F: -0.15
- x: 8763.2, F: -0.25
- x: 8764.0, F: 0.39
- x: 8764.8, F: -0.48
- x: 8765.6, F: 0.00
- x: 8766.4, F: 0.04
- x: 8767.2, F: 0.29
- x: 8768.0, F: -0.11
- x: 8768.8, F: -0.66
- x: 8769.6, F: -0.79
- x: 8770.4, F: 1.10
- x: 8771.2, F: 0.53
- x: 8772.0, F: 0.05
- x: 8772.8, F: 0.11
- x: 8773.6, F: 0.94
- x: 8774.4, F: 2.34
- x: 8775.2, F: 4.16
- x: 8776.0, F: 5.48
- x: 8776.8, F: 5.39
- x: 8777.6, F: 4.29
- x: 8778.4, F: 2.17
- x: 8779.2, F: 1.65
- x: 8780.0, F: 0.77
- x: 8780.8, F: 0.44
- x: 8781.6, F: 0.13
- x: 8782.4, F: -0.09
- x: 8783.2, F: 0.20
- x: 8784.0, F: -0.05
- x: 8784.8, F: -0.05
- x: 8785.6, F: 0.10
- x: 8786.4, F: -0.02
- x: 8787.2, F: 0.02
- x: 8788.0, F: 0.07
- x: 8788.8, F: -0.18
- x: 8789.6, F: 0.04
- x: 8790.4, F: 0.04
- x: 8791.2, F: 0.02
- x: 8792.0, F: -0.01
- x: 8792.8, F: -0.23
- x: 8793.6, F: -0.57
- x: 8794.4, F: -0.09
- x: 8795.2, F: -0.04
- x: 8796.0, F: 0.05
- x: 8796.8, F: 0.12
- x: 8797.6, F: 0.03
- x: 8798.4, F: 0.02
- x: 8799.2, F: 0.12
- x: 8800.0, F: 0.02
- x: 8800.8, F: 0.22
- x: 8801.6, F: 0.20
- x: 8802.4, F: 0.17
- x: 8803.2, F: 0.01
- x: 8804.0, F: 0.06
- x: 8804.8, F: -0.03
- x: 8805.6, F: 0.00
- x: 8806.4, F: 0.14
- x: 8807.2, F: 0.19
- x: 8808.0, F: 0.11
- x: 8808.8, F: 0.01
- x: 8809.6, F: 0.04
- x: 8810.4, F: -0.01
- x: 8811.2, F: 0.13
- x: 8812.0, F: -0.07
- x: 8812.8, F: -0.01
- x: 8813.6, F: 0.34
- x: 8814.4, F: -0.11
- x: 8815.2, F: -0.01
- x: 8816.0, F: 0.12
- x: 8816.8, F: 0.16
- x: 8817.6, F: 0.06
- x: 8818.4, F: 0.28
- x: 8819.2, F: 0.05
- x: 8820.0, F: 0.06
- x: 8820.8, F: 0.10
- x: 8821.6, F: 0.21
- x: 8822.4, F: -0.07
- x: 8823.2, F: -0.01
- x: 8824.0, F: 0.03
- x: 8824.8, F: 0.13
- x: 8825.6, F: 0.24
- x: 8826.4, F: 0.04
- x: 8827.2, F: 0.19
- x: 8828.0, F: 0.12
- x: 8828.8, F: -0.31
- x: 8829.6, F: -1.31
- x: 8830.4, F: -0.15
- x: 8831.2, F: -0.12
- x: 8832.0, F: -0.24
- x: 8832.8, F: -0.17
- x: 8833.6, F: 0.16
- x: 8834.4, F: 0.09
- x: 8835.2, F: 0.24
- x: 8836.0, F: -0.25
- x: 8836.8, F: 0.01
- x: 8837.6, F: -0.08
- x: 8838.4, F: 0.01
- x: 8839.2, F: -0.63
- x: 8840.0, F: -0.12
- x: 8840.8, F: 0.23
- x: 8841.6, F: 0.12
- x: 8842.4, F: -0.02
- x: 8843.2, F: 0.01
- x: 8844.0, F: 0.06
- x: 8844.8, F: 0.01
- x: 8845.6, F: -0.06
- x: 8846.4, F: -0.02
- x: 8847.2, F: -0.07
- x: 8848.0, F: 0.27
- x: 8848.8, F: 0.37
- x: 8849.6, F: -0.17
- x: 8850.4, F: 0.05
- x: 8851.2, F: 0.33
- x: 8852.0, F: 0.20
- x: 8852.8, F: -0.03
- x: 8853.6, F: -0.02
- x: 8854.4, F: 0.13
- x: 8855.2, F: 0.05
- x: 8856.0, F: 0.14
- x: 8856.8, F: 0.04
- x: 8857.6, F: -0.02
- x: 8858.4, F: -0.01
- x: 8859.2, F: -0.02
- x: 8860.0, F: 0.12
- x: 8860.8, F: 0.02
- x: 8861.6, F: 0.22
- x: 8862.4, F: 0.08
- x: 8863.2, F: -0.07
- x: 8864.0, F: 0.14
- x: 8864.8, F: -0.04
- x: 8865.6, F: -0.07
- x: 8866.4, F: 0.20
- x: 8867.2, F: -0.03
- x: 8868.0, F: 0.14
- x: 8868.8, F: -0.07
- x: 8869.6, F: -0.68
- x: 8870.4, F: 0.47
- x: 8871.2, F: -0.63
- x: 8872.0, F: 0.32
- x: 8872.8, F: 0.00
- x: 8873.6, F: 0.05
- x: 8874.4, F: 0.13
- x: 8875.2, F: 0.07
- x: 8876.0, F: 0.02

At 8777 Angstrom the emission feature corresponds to [O III] 5007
